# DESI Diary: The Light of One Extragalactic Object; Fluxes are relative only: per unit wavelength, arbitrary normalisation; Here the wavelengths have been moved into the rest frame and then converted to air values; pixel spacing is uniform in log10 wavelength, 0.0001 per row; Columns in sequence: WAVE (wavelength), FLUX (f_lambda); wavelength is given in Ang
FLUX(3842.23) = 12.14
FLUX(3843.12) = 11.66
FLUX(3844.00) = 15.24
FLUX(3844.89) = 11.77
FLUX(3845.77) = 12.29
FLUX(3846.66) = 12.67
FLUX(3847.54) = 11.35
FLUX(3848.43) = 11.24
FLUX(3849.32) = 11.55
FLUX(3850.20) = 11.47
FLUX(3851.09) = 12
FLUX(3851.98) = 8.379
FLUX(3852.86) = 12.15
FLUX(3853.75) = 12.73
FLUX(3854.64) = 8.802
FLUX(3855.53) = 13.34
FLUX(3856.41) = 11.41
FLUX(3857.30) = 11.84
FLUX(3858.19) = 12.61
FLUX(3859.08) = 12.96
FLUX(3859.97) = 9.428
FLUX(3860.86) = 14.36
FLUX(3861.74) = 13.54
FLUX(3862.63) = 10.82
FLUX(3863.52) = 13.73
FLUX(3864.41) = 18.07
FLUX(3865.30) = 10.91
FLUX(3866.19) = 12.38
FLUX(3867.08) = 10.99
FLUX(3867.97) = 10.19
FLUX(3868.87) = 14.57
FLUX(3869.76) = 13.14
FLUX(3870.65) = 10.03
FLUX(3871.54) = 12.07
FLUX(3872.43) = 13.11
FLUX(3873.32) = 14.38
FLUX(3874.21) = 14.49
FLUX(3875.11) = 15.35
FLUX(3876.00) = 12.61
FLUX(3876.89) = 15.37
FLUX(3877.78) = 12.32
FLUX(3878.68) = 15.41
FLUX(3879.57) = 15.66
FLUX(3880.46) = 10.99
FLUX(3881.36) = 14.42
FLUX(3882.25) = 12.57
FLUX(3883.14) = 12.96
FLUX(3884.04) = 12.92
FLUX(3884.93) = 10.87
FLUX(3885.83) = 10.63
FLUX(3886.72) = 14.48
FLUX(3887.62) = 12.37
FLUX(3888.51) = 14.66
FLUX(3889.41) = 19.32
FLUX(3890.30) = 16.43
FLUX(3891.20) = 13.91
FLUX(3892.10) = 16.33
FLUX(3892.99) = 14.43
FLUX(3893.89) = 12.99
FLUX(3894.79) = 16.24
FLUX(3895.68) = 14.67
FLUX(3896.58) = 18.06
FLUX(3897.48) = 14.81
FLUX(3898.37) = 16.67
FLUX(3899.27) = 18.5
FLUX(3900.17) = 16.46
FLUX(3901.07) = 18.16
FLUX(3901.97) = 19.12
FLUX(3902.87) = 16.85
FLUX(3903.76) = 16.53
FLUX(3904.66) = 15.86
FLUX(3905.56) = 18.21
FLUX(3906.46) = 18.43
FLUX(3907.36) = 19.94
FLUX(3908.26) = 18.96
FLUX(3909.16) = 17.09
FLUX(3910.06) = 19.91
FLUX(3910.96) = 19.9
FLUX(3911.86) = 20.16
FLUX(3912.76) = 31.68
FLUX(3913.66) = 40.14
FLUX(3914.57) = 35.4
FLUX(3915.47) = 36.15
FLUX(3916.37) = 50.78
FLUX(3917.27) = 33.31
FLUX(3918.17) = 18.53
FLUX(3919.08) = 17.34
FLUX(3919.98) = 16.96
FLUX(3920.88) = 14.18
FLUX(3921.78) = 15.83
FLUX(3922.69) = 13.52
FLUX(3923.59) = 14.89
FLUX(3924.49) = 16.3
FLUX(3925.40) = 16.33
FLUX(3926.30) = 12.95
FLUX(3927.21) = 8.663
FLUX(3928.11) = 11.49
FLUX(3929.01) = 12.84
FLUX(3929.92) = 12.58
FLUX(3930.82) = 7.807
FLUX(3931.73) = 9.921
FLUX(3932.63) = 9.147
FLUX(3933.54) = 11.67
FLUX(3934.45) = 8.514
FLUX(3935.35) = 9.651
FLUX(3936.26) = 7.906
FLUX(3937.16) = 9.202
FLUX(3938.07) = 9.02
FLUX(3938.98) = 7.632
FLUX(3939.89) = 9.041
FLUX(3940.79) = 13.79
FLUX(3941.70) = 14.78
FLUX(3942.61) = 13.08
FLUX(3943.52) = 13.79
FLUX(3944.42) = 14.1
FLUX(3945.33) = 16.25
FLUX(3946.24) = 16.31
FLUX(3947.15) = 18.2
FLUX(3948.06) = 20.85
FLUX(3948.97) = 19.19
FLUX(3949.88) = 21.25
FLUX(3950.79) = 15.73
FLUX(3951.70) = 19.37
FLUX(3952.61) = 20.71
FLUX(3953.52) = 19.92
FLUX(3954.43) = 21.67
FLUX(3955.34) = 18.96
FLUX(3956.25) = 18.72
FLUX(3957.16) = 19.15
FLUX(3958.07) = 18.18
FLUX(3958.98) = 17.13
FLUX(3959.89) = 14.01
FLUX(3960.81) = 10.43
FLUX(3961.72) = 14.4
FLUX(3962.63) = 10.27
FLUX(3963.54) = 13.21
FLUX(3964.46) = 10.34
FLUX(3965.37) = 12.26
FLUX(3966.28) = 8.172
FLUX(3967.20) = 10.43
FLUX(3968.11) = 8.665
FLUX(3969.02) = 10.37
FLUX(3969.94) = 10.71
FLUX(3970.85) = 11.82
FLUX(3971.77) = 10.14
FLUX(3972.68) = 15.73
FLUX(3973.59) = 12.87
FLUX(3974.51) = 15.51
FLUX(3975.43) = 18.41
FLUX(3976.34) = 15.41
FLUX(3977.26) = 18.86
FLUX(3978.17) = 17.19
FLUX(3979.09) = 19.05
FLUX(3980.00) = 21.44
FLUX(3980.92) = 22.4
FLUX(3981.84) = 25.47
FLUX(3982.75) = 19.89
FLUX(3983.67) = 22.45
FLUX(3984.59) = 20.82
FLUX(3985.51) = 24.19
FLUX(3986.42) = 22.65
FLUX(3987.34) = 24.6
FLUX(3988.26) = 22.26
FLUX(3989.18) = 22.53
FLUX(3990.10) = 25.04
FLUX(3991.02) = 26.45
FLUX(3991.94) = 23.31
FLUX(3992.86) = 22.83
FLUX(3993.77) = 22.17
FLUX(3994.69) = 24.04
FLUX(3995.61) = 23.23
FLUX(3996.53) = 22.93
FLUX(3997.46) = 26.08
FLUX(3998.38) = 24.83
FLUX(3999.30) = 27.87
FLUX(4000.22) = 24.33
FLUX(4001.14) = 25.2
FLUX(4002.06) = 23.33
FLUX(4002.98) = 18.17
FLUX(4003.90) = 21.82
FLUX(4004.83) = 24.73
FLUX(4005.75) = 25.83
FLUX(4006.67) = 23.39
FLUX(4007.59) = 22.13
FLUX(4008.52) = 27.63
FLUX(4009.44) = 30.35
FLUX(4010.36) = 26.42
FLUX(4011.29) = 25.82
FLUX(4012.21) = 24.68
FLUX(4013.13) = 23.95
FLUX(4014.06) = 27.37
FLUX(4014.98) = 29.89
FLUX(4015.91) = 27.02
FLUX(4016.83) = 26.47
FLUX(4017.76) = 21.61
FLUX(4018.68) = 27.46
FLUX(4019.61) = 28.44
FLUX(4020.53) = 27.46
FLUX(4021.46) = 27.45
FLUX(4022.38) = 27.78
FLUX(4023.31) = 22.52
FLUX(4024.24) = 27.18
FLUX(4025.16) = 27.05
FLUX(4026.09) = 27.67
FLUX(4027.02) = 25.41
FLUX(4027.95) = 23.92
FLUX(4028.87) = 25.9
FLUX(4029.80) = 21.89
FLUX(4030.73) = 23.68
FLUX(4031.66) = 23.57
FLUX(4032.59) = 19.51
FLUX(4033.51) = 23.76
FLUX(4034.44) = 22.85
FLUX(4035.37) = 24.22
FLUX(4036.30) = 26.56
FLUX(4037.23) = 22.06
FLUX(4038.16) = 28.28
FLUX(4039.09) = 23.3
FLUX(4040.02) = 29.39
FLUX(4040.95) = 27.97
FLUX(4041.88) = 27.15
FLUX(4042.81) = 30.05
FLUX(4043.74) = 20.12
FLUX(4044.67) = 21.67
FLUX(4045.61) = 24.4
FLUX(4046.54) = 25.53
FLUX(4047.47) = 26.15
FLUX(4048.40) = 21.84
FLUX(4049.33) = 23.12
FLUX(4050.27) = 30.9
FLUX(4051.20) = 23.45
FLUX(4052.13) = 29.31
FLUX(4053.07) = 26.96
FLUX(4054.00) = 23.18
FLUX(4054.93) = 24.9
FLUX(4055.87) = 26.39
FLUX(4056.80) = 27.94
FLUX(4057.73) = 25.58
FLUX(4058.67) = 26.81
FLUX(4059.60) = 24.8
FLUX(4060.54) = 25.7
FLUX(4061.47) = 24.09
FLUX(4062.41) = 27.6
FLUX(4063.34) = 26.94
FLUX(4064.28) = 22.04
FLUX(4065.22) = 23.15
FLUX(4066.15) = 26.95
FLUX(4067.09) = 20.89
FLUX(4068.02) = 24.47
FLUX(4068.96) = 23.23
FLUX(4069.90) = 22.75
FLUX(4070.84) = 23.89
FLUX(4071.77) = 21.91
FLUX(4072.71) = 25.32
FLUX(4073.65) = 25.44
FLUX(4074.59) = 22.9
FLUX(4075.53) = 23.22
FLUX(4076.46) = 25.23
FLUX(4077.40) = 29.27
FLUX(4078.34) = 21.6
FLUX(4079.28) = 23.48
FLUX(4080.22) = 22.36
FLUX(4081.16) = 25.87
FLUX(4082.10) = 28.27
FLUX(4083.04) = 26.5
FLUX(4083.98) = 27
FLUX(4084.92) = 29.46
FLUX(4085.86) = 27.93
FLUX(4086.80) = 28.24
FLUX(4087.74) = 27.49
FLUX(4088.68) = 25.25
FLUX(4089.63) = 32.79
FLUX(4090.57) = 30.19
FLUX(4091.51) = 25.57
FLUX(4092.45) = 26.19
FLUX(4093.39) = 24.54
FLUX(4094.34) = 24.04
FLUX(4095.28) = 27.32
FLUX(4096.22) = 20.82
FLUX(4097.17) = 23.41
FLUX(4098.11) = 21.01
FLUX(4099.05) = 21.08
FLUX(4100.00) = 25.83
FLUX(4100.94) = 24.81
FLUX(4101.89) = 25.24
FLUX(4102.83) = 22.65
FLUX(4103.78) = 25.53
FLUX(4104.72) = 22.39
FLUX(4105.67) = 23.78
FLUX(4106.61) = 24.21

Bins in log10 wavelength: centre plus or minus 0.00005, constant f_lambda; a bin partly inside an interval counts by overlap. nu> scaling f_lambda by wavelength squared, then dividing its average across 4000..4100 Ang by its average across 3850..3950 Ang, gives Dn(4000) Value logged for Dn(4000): 1.78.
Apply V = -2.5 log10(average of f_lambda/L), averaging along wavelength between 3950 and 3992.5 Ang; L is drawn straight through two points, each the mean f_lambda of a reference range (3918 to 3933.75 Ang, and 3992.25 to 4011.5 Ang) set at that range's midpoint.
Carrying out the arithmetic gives 0.15 mag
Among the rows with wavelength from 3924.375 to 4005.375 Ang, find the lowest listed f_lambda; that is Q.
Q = 7.632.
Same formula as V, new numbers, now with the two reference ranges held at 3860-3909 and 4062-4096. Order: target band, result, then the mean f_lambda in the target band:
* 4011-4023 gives -0.20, 26.5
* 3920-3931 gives 0.25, 13.4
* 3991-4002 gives -0.17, 24.3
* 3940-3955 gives 0.06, 17.3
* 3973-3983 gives 0.07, 18.7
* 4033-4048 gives -0.08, 25.2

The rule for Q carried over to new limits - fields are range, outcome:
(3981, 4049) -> 18.17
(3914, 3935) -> 7.807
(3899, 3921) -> 14.18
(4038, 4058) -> 20.12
